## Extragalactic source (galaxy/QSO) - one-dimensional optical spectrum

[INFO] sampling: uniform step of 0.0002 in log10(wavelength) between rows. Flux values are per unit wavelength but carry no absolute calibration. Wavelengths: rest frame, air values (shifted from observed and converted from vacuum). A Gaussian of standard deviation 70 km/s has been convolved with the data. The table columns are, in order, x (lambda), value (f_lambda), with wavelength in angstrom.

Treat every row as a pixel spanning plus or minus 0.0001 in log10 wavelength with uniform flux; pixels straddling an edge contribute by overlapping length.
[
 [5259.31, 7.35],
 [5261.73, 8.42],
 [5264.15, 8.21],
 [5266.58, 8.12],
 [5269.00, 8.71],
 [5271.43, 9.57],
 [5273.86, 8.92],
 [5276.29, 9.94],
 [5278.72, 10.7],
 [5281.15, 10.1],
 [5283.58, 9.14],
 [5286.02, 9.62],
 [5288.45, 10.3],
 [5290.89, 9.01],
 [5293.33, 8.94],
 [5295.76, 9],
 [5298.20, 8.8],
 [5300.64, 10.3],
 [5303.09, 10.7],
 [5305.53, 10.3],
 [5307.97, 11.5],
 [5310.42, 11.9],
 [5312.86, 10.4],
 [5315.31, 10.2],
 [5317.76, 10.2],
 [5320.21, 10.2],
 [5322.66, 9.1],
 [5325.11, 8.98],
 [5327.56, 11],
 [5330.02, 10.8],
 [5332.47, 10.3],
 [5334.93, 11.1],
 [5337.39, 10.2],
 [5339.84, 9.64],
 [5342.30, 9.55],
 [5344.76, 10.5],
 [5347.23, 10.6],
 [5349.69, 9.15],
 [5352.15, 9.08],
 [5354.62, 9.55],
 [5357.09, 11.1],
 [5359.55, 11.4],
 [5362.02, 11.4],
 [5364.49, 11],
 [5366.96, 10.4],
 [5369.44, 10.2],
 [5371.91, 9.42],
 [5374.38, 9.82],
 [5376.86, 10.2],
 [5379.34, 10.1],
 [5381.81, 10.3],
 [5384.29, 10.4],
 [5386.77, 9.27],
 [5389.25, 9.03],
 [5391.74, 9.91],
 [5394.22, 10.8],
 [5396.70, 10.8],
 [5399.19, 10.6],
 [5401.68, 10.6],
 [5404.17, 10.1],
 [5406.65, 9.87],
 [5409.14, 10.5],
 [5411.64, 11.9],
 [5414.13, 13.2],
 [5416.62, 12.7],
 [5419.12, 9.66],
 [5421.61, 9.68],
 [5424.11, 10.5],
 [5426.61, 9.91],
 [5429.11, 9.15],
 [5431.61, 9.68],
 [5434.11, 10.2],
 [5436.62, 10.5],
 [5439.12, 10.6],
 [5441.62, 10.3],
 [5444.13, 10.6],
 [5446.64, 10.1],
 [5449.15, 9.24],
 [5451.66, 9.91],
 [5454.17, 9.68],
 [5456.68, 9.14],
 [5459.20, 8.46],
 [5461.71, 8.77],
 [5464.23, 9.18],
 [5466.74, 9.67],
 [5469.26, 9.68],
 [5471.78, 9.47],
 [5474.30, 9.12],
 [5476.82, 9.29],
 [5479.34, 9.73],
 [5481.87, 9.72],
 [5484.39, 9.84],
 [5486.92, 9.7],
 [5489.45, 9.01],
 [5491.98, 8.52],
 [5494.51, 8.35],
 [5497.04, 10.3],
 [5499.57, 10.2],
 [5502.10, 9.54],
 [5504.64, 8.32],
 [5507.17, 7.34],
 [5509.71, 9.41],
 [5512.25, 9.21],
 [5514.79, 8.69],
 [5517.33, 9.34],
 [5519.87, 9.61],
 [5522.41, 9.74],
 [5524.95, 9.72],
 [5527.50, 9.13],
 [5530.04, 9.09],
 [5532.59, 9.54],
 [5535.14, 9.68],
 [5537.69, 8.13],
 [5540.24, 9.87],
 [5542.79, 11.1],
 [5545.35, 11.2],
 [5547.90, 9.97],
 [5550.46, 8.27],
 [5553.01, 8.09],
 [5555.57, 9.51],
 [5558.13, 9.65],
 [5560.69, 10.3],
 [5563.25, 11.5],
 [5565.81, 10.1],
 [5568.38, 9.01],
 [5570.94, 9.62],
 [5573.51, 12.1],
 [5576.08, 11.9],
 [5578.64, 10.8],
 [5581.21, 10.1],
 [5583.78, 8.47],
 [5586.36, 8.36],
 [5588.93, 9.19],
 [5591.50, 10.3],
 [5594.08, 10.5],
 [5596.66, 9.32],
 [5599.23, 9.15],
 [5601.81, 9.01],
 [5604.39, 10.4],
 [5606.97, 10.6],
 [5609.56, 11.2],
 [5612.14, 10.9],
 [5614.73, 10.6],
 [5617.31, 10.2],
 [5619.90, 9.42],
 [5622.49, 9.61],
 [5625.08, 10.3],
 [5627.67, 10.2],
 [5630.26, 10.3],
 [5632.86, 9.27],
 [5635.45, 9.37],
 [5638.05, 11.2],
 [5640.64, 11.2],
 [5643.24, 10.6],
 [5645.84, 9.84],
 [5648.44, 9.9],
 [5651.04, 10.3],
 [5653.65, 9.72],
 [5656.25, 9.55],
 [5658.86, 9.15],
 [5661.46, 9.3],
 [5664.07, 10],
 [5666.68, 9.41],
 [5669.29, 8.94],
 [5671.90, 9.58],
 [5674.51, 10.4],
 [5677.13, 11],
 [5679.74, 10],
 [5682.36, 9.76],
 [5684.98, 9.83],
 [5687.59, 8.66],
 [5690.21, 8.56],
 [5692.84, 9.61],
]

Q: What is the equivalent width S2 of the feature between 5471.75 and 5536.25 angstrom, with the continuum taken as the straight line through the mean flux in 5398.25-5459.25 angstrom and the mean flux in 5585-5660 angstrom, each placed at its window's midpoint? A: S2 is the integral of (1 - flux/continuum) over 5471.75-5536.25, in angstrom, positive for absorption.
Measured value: 5.7 angstrom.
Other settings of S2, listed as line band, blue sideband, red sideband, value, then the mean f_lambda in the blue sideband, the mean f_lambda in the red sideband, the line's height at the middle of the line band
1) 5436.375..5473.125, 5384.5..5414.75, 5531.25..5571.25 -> 2.0 angstrom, 10.5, 9.72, 10.2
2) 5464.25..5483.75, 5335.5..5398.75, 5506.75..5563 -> 0.4 angstrom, 10.2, 9.46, 9.72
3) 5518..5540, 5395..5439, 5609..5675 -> 2.0 angstrom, 10.6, 10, 10.3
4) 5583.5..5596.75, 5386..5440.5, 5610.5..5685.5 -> 0.9 angstrom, 10.4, 10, 10.1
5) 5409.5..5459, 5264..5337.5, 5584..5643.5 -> -1.8 angstrom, 9.9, 10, 9.95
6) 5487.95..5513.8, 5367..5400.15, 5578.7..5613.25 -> 2.4 angstrom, 10.1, 9.84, 9.94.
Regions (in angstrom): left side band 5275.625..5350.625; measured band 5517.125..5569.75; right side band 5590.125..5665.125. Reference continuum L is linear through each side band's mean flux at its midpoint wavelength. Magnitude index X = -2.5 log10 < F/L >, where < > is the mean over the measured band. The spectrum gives 0.04 mag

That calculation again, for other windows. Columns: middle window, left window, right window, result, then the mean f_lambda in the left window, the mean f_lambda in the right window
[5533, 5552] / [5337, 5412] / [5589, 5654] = 0.05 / 10.2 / 10.1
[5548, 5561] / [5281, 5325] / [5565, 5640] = 0.10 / 9.96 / 10.1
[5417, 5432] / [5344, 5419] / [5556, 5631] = 0.05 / 10.5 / 10.1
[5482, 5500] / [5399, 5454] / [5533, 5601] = 0.08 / 10.4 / 9.84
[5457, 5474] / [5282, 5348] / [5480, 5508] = 0.02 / 10.1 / 9.21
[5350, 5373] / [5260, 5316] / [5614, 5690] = -0.07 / 9.66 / 9.89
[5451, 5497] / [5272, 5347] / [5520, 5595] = 0.07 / 10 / 9.82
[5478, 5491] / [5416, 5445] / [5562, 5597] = 0.07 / 10.2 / 10.1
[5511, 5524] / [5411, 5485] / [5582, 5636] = 0.07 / 9.97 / 9.85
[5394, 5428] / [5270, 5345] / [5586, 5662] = -0.08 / 10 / 9.99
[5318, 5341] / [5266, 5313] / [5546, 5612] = -0.04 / 9.81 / 9.93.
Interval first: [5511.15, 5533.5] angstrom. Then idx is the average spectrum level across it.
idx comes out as 9.34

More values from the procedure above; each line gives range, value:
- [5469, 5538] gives 9.27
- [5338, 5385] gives 10.2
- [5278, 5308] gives 9.8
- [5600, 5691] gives 9.95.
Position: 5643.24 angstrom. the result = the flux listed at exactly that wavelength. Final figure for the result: 10.6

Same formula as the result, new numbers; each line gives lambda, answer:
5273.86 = 8.92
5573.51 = 12.1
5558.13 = 9.65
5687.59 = 8.66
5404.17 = 10.1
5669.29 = 8.94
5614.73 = 10.6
